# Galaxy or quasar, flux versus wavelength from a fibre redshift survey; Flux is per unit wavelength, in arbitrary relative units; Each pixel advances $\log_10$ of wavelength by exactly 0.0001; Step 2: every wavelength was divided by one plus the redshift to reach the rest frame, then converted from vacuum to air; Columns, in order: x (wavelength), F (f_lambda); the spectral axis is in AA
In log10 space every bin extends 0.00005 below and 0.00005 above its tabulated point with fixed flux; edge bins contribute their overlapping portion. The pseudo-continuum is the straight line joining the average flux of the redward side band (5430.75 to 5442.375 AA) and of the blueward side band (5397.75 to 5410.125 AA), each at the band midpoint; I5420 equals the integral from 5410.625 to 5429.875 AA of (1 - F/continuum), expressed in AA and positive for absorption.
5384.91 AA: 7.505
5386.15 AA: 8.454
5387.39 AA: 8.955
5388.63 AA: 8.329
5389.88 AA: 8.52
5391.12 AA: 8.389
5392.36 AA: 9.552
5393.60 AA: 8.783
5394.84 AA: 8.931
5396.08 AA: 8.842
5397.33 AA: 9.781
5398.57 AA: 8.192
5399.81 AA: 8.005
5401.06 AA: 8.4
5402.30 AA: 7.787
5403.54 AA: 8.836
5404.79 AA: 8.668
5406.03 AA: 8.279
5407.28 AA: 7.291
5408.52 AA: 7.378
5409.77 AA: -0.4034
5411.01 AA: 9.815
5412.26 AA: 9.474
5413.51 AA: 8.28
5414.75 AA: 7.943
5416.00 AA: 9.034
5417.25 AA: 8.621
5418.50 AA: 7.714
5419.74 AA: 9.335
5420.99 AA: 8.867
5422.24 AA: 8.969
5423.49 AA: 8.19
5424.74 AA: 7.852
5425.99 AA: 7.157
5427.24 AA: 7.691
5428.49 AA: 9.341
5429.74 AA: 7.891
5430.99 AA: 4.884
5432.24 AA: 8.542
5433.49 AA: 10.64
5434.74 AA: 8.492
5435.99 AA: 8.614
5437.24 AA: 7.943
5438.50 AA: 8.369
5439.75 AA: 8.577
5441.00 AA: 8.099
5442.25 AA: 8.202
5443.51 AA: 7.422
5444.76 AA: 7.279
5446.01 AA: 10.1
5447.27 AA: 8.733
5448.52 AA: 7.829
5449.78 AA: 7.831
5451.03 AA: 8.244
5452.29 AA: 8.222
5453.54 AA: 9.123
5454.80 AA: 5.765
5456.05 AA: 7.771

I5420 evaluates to -1.5 AA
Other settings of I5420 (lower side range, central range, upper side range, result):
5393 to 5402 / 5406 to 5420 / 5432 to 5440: 1.7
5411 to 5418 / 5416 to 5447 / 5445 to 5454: 1.2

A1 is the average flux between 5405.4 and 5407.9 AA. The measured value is 7.8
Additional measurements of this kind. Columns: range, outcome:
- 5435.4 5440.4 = 8.37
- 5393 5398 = 9.08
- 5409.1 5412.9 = 6.3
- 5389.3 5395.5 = 8.85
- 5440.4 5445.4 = 7.76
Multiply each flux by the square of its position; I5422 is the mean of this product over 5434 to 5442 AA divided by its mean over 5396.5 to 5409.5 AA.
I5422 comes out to 1.06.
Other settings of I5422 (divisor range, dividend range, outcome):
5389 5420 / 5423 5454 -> 1.01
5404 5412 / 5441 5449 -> 1.20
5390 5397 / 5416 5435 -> 0.94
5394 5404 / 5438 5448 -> 0.99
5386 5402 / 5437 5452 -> 0.96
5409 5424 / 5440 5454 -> 1.05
